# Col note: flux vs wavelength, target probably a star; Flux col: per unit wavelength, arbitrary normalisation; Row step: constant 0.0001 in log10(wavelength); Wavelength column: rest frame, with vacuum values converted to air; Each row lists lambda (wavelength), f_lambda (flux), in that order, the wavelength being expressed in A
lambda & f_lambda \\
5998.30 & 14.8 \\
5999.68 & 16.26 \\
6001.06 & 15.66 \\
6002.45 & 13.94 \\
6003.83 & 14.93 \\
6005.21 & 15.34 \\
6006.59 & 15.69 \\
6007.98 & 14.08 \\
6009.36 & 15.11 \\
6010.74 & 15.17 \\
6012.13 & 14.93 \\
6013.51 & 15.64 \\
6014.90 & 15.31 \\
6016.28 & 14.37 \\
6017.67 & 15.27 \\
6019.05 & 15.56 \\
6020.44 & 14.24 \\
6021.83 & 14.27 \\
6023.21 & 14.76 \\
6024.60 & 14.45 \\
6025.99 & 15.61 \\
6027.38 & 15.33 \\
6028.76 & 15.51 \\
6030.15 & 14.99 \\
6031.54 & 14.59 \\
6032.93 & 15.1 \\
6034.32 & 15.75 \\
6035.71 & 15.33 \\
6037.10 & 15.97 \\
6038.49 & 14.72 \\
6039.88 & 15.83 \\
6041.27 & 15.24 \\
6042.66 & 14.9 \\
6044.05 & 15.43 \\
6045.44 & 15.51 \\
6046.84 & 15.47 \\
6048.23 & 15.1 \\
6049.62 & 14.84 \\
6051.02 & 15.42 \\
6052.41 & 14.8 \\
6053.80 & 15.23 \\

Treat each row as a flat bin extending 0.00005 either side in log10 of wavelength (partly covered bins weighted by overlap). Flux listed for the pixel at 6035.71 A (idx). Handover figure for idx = 15.33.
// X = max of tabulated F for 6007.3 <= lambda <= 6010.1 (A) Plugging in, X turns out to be 15.11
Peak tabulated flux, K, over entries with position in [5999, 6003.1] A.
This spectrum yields 16.26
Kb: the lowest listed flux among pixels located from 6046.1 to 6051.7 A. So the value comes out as 14.84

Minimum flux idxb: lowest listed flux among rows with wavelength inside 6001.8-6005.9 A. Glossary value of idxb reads 13.94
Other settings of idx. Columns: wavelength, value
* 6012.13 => 14.93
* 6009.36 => 15.11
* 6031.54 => 14.59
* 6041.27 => 15.24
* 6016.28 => 14.37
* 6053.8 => 15.23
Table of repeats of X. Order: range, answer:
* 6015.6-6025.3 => 15.56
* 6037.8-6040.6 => 15.83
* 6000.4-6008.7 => 15.69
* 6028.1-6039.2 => 15.97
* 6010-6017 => 15.64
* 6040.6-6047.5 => 15.51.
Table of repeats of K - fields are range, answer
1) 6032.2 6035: 15.75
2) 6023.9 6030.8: 15.61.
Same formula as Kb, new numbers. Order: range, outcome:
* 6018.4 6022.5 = 14.24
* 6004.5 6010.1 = 14.08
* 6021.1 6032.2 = 14.27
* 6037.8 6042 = 14.72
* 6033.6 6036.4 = 15.33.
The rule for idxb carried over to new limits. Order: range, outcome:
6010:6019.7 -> 14.37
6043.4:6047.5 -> 15.43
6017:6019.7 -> 15.27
